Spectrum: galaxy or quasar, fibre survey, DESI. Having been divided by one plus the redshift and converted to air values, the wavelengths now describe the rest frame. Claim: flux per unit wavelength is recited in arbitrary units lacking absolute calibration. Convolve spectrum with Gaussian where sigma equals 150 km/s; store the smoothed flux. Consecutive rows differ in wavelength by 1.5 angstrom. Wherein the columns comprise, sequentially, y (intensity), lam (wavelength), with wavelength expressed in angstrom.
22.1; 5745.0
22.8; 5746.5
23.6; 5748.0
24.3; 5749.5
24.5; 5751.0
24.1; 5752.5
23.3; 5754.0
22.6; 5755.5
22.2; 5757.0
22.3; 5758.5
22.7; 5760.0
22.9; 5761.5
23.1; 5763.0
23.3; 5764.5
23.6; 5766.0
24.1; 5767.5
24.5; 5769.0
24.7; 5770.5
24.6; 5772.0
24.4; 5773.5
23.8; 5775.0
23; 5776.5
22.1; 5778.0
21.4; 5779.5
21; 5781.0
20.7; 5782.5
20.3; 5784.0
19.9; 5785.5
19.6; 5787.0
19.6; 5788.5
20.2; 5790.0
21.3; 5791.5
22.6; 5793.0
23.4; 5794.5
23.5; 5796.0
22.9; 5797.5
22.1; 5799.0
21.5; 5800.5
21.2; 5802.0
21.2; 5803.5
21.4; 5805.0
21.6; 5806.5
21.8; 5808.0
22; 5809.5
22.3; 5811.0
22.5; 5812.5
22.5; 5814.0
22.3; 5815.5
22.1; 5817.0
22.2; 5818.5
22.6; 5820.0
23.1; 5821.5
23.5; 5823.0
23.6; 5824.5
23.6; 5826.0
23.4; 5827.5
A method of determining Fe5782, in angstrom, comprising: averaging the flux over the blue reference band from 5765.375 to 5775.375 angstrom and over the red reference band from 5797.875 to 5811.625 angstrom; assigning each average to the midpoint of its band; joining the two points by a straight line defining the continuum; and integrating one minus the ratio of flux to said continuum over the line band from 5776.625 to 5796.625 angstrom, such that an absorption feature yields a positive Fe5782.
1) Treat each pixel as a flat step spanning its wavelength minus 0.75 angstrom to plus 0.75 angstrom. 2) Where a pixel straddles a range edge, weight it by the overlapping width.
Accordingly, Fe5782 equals 1.6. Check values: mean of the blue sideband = 24.3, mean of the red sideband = 21.7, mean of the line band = 21.2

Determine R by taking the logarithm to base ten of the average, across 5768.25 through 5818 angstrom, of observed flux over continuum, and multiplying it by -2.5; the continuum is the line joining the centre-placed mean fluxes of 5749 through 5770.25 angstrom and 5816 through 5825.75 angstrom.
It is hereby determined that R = 0.05 mag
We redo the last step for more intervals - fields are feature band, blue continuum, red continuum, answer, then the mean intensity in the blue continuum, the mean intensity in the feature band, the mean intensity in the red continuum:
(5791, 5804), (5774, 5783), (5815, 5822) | 0.002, 22.1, 22.2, 22.4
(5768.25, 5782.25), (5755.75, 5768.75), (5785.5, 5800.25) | -0.035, 23.1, 23.2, 21.6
